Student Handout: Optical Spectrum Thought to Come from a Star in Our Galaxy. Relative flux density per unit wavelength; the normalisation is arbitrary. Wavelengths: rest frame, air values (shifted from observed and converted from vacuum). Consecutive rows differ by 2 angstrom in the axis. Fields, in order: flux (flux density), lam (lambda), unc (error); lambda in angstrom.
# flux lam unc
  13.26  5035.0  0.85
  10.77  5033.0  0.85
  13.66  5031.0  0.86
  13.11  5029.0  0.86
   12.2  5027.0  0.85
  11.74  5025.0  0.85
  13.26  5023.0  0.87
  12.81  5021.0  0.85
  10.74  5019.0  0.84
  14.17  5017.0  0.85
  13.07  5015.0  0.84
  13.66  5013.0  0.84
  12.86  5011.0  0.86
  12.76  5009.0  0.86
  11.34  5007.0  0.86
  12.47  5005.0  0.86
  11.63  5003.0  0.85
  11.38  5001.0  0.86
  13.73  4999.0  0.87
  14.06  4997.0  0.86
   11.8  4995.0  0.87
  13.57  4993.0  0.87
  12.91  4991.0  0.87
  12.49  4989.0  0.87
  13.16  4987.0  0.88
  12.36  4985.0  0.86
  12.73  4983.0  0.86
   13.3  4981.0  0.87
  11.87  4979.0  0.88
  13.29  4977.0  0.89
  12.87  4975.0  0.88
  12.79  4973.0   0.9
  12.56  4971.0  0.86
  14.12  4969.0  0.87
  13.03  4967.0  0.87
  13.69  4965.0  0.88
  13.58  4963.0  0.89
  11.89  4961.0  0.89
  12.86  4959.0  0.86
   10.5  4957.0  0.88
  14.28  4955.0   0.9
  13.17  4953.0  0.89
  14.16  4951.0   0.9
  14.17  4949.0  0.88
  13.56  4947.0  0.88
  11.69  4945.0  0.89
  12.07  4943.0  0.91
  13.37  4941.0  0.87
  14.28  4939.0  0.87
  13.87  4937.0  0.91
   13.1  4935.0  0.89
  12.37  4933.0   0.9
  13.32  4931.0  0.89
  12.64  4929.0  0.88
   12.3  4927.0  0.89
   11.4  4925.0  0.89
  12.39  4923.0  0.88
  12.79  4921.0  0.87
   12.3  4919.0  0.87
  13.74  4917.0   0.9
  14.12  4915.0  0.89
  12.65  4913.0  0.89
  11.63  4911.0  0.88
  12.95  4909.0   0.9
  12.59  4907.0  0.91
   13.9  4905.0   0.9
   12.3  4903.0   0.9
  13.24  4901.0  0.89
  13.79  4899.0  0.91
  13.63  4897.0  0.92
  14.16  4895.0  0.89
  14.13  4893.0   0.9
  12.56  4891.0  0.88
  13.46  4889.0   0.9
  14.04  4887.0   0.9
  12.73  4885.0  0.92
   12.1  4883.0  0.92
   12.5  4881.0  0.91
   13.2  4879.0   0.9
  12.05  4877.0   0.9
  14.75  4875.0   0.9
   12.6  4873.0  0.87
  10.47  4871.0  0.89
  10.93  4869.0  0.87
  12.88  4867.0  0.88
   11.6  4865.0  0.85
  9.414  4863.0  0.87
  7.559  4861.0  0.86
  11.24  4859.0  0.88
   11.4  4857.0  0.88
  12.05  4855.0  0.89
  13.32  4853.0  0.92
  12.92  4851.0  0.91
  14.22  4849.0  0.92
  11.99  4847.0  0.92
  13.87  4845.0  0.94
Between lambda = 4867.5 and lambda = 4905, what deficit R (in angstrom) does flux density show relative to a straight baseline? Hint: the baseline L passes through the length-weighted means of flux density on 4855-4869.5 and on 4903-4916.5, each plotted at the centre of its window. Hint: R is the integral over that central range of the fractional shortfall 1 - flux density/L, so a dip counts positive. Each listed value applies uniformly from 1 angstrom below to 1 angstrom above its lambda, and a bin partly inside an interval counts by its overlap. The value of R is -3.3 angstrom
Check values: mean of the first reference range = 10.8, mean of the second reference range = 13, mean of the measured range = 12.9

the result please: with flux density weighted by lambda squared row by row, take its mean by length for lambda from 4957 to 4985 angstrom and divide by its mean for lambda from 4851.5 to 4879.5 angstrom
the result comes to 1.15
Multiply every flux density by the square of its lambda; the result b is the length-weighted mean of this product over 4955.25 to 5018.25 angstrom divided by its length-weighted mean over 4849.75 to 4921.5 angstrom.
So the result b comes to 1.06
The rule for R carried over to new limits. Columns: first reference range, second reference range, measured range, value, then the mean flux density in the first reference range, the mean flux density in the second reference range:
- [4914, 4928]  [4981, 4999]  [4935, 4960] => -0.7 angstrom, 12.7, 13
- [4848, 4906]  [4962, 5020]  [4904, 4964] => -1.2 angstrom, 12.5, 12.8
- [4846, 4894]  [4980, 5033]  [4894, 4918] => -1.7 angstrom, 12.3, 12.7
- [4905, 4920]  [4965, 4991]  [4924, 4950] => 0.0 angstrom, 12.9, 12.9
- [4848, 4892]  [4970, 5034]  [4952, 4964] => -0.2 angstrom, 12.2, 12.7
